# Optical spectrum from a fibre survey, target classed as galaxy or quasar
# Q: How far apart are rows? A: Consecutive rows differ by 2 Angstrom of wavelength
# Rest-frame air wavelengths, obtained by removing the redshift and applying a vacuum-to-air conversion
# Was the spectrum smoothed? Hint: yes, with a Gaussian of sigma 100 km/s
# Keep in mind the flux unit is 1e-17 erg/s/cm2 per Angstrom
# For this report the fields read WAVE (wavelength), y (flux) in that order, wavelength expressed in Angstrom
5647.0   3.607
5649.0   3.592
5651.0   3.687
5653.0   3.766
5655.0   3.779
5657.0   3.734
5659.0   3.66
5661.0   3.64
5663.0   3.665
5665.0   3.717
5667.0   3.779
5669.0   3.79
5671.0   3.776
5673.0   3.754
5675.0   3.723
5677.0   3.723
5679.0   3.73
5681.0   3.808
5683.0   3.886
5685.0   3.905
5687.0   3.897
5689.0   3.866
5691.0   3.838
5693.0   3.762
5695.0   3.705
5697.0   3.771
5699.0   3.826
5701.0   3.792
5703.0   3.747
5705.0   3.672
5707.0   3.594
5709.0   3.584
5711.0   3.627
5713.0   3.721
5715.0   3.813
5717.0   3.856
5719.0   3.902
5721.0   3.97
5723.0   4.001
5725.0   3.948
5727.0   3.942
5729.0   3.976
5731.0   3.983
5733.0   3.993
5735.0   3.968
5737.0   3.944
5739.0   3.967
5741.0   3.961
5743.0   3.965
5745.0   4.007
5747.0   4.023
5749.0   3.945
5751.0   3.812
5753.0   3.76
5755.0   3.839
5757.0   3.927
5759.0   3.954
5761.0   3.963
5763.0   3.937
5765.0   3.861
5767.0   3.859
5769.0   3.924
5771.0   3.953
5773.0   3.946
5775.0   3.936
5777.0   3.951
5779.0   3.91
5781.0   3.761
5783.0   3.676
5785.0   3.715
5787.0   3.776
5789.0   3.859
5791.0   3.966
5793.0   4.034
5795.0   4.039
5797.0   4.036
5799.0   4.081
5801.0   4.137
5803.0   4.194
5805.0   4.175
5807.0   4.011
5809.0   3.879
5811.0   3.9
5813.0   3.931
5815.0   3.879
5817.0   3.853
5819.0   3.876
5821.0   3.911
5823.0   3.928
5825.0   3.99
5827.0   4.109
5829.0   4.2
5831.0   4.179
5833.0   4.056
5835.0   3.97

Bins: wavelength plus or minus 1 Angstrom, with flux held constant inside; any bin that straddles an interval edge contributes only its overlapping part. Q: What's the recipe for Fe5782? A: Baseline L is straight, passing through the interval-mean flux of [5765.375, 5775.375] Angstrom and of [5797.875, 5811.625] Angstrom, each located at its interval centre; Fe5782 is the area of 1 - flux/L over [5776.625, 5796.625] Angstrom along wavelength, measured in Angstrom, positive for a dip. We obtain 0.6 Angstrom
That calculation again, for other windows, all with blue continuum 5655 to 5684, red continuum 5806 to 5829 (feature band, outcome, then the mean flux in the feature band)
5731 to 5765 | -0.7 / 3.93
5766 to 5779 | -0.1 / 3.93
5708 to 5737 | -0.5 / 3.88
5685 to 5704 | -0.1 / 3.81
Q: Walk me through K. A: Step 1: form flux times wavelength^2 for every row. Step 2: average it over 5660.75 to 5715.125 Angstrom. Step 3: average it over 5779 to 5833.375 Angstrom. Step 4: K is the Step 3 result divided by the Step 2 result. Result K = 1.1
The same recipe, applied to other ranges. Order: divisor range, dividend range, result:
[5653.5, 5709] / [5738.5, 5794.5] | 1.07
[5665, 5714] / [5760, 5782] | 1.07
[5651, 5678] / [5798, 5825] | 1.12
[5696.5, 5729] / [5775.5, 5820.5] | 1.07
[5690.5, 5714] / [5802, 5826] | 1.11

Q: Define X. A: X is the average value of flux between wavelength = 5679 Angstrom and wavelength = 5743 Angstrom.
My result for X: 3.85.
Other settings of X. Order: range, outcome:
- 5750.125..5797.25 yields 3.89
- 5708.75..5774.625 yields 3.91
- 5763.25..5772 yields 3.9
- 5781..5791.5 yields 3.79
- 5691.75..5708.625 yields 3.73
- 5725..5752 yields 3.96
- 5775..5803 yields 3.93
